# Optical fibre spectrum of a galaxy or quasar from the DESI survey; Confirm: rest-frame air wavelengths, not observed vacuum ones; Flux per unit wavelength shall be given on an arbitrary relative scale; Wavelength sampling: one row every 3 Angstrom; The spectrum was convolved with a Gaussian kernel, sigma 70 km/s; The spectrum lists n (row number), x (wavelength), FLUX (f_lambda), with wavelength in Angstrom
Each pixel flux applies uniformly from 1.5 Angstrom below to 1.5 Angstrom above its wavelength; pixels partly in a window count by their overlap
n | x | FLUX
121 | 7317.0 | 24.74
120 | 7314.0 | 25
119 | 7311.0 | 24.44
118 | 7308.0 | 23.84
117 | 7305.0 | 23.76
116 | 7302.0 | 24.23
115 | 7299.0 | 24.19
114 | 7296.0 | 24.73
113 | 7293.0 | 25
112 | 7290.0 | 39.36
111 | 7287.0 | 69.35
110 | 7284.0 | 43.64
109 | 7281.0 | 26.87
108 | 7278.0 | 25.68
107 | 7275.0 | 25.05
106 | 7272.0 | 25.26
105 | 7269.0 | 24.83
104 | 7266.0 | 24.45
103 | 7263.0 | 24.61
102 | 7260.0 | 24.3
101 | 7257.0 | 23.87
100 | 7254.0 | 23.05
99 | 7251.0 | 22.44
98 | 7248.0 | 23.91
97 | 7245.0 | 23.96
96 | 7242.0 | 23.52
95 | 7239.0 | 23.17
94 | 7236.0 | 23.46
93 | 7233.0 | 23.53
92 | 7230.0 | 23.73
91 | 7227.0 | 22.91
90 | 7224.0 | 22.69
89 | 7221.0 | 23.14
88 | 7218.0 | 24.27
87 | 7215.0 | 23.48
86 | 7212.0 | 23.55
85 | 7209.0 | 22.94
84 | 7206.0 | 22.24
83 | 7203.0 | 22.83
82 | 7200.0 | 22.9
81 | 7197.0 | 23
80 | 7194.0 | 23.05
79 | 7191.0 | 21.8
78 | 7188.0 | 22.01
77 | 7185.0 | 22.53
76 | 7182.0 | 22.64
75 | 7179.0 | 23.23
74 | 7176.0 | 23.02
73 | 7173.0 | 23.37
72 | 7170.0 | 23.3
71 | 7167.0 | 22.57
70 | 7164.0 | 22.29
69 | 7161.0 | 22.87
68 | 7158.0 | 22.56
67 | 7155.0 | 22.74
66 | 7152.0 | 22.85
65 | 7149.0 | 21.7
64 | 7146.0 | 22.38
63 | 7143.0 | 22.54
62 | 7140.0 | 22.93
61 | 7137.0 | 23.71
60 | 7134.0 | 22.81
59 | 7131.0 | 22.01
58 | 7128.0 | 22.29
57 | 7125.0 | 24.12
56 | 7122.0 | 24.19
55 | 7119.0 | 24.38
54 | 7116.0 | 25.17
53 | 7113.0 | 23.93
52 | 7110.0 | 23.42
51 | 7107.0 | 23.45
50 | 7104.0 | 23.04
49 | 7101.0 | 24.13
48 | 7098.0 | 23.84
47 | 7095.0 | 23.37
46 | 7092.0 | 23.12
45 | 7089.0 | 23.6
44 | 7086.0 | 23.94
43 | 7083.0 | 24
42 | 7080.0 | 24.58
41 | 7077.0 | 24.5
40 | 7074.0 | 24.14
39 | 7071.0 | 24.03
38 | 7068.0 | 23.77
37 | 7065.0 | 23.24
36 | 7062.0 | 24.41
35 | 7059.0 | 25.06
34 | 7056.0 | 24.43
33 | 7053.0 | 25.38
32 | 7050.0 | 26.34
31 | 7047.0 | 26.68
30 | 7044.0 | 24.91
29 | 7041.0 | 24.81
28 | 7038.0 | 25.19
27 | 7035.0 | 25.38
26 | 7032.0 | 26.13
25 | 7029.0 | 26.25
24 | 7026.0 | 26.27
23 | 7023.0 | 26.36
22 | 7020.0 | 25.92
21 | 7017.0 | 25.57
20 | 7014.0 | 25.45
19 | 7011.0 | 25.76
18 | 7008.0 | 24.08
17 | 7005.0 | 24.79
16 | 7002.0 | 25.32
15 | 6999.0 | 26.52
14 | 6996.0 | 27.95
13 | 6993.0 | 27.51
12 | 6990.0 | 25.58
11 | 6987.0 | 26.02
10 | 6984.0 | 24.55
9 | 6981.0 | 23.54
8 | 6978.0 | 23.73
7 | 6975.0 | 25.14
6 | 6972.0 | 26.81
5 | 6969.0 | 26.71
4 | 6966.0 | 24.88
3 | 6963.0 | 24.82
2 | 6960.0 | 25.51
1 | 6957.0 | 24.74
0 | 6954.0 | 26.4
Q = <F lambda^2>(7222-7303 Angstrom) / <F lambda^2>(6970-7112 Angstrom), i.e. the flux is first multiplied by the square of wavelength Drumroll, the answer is 1.16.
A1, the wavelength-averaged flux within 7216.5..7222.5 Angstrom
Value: 23.7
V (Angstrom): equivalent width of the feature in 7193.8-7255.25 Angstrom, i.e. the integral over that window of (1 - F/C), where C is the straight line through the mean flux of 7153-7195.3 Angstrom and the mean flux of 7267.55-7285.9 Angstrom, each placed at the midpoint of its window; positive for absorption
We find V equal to 6.5 Angstrom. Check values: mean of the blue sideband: 22.7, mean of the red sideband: 29.5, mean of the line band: 23.2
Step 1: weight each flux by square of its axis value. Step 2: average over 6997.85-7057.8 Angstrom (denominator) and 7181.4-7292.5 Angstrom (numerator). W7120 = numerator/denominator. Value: 1.07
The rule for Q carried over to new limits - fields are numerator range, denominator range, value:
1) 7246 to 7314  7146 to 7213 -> 1.27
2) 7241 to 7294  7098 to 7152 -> 1.29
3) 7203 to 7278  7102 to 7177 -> 1.06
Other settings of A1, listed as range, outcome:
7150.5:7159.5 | 22.7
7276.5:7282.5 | 26.3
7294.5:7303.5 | 24.4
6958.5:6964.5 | 25.2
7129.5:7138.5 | 22.8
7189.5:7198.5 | 22.6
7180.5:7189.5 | 22.4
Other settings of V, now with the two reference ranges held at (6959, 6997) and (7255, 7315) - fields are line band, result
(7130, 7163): 5.56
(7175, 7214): 6.97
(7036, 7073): 2.07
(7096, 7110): 1.68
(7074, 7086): 1.04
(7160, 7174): 2.33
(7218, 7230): 2.06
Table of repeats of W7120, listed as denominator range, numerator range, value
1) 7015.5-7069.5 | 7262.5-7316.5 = 1.23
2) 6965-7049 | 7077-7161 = 0.94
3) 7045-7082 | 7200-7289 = 1.11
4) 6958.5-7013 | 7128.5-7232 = 0.95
